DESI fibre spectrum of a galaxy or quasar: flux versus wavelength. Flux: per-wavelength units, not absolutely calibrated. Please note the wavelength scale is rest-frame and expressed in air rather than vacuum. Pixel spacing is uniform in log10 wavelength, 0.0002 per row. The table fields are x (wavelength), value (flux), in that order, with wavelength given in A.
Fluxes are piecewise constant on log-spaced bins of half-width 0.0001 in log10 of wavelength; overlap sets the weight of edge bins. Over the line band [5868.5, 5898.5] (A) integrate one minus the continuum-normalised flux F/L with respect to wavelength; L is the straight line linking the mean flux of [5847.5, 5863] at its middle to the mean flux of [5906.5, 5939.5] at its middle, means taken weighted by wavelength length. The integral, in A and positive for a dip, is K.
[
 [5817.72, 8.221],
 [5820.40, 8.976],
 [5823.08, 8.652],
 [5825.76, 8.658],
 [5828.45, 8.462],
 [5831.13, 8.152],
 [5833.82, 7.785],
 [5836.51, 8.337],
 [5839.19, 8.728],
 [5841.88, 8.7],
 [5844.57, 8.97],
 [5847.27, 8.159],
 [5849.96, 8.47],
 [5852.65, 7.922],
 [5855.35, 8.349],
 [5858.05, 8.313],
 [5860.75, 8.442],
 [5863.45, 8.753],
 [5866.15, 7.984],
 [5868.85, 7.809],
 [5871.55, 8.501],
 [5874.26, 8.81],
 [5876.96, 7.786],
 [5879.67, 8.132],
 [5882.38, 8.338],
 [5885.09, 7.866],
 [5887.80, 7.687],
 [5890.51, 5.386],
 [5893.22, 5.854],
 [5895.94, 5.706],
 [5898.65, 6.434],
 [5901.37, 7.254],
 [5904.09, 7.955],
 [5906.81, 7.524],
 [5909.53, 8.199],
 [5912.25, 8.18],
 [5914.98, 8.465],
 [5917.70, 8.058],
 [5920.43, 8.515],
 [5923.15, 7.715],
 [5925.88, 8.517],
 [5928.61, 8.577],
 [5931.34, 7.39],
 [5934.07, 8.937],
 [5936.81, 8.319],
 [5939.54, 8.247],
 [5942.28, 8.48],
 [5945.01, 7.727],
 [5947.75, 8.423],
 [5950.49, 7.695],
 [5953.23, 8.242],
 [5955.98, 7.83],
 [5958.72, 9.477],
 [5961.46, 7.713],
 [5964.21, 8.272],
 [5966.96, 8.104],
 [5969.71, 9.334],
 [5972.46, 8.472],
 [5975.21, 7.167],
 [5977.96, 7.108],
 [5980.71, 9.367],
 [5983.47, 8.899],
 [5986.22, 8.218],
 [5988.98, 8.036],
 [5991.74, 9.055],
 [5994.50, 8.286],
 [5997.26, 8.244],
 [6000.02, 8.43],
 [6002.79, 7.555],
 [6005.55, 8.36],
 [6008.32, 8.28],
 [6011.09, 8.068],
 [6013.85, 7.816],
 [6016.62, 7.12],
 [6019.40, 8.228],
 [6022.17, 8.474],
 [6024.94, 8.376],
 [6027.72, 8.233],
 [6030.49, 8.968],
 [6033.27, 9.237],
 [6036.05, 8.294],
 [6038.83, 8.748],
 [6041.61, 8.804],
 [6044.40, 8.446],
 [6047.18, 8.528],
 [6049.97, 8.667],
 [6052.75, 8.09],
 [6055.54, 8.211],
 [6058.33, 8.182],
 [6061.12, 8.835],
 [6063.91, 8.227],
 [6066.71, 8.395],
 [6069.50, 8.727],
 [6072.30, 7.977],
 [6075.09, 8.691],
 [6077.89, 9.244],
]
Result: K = 3.22 A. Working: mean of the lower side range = 8.31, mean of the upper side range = 8.22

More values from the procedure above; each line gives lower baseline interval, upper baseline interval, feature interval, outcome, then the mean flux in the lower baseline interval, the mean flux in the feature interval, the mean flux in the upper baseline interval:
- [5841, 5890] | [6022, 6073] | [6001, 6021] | 1.2 A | 8.22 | 7.93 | 8.5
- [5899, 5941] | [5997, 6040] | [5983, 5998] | -0.4 A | 8.08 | 8.44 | 8.28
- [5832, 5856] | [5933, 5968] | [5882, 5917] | 4.3 A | 8.38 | 7.28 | 8.26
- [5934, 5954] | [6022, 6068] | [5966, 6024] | 1.0 A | 8.22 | 8.22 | 8.51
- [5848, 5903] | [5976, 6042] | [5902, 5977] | -1.8 A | 7.69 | 8.19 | 8.33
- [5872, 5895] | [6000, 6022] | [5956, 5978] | -1.2 A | 7.49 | 8.25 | 7.98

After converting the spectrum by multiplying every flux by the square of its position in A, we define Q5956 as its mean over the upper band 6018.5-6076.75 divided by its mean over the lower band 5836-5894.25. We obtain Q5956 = 1.1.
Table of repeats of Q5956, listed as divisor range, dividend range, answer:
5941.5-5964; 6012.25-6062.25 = 1.05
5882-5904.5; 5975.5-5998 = 1.26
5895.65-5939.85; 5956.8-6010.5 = 1.07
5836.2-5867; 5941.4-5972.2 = 1.02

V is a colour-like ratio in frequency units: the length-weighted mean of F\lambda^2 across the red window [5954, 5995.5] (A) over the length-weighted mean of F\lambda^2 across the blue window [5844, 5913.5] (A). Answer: 1.11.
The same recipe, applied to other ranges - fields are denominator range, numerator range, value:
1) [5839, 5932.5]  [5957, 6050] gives 1.10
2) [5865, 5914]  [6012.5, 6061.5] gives 1.17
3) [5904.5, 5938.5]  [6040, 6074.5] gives 1.08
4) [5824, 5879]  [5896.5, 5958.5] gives 0.99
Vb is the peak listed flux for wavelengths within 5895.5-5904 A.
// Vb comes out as 7.254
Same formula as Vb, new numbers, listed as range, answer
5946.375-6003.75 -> 9.477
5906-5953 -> 8.937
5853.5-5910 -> 8.81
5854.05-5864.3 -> 8.753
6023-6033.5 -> 9.237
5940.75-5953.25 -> 8.48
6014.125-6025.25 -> 8.474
